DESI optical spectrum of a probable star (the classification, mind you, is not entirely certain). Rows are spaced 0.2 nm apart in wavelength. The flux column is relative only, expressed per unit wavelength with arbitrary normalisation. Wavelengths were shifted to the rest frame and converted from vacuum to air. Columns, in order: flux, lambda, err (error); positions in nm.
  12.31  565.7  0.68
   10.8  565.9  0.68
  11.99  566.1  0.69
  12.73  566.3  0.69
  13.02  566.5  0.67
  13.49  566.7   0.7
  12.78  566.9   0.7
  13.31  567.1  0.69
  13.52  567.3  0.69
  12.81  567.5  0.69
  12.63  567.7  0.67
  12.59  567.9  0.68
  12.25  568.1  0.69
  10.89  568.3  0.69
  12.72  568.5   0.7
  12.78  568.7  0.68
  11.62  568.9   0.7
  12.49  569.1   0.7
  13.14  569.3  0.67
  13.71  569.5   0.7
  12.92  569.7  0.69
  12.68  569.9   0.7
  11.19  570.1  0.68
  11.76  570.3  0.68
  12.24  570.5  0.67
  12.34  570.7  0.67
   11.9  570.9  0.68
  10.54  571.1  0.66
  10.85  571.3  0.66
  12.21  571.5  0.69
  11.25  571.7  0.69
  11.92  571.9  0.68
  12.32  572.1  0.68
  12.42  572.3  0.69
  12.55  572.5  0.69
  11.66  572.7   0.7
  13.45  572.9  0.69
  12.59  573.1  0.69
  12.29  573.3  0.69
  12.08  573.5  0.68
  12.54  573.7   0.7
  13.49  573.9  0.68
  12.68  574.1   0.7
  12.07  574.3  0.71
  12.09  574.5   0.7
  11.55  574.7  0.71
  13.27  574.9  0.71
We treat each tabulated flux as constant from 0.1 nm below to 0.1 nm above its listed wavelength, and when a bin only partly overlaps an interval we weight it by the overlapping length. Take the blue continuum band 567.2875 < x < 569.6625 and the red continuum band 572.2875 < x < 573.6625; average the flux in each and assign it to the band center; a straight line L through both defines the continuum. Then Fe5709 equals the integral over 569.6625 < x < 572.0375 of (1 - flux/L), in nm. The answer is 0.13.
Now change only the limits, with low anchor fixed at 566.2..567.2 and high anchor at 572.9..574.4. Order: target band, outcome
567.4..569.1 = 0.09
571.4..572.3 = 0.05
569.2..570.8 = 0.04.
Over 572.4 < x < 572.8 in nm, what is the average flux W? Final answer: 12.1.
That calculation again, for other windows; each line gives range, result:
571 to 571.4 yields 10.7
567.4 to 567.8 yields 12.7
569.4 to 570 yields 13.1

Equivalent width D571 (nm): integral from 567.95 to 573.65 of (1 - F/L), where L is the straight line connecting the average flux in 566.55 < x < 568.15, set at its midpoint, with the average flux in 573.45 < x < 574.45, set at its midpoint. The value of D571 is 0.26 nm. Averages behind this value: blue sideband 12.9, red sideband 12.6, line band 12.2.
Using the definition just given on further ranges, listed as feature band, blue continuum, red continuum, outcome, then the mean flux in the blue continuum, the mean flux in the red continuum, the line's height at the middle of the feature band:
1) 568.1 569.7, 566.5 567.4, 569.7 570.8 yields 0.01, 13.2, 12.1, 12.6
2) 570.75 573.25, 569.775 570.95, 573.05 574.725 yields 0.05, 12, 12.4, 12.2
